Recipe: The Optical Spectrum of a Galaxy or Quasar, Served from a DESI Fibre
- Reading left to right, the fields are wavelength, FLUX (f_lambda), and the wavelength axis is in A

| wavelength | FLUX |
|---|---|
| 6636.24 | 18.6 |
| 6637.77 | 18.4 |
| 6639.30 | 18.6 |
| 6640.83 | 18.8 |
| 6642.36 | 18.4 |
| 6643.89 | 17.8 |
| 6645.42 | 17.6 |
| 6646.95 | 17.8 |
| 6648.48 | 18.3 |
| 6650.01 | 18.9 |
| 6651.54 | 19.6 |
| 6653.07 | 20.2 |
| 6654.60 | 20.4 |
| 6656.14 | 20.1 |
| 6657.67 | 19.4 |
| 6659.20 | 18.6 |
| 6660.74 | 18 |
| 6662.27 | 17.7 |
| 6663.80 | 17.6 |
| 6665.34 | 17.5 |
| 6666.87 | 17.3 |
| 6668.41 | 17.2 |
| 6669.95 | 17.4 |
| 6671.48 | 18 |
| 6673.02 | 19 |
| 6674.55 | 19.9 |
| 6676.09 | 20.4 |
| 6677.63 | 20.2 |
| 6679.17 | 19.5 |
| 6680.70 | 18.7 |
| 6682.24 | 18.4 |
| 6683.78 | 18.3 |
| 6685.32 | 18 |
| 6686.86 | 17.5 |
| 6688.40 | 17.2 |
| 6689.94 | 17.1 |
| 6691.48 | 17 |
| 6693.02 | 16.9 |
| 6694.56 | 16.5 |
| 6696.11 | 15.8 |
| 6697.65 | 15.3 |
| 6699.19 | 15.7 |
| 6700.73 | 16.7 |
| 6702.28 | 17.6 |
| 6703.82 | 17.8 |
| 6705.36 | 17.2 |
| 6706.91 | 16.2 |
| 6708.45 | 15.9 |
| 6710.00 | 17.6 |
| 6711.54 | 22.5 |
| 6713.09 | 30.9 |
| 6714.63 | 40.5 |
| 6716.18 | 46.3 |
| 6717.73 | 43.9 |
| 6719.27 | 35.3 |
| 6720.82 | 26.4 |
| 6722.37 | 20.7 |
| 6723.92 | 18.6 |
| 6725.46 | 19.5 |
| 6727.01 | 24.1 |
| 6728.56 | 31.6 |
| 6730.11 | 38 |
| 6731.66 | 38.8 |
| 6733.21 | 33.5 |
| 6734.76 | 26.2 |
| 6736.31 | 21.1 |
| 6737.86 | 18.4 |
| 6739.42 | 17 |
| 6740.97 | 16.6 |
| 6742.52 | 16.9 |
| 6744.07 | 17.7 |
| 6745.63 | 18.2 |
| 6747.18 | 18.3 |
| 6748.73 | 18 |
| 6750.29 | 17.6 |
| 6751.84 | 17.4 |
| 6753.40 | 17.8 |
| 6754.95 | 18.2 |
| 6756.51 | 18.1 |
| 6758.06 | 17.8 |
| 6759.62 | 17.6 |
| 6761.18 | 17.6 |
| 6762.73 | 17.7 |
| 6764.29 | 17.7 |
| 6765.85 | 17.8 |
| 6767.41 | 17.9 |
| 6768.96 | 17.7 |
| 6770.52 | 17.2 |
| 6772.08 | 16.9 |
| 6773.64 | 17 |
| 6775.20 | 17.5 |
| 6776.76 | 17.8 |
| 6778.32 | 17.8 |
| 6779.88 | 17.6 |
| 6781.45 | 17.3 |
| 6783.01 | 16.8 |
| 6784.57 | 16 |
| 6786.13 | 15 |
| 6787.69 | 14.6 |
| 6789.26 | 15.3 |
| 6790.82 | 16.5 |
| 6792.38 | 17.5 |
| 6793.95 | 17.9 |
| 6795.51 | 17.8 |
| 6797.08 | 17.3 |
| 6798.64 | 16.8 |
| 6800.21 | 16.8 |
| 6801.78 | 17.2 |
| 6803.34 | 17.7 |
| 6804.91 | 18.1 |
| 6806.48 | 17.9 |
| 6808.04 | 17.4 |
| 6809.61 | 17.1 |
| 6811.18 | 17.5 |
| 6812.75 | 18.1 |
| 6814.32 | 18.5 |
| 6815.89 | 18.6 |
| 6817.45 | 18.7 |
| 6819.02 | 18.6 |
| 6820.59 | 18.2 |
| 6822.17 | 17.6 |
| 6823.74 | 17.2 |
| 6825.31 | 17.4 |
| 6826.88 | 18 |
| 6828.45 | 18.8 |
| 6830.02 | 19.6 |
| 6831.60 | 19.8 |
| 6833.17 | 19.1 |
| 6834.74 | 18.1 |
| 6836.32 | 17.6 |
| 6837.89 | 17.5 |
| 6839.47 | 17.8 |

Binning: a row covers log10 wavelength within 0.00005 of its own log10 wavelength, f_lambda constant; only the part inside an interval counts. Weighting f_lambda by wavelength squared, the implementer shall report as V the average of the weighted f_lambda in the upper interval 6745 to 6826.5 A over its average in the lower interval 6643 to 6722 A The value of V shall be 0.89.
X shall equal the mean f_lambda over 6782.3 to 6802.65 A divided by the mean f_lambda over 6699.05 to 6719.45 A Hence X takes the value 0.66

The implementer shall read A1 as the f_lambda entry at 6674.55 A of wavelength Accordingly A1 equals 19.9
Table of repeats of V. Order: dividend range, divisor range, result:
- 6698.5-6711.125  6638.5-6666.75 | 0.93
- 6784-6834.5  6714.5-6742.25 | 0.64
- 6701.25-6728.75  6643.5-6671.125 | 1.41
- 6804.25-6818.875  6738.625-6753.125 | 1.05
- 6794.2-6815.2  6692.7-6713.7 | 1.01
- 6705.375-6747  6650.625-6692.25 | 1.40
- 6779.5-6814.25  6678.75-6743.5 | 0.77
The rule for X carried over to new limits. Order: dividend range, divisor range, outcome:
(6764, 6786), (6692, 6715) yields 0.90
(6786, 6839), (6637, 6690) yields 0.95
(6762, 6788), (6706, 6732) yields 0.60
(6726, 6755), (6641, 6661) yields 1.19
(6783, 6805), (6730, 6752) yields 0.76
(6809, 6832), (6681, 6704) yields 1.07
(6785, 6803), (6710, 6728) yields 0.57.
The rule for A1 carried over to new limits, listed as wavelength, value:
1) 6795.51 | 17.8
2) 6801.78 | 17.2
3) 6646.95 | 17.8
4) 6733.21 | 33.5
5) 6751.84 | 17.4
